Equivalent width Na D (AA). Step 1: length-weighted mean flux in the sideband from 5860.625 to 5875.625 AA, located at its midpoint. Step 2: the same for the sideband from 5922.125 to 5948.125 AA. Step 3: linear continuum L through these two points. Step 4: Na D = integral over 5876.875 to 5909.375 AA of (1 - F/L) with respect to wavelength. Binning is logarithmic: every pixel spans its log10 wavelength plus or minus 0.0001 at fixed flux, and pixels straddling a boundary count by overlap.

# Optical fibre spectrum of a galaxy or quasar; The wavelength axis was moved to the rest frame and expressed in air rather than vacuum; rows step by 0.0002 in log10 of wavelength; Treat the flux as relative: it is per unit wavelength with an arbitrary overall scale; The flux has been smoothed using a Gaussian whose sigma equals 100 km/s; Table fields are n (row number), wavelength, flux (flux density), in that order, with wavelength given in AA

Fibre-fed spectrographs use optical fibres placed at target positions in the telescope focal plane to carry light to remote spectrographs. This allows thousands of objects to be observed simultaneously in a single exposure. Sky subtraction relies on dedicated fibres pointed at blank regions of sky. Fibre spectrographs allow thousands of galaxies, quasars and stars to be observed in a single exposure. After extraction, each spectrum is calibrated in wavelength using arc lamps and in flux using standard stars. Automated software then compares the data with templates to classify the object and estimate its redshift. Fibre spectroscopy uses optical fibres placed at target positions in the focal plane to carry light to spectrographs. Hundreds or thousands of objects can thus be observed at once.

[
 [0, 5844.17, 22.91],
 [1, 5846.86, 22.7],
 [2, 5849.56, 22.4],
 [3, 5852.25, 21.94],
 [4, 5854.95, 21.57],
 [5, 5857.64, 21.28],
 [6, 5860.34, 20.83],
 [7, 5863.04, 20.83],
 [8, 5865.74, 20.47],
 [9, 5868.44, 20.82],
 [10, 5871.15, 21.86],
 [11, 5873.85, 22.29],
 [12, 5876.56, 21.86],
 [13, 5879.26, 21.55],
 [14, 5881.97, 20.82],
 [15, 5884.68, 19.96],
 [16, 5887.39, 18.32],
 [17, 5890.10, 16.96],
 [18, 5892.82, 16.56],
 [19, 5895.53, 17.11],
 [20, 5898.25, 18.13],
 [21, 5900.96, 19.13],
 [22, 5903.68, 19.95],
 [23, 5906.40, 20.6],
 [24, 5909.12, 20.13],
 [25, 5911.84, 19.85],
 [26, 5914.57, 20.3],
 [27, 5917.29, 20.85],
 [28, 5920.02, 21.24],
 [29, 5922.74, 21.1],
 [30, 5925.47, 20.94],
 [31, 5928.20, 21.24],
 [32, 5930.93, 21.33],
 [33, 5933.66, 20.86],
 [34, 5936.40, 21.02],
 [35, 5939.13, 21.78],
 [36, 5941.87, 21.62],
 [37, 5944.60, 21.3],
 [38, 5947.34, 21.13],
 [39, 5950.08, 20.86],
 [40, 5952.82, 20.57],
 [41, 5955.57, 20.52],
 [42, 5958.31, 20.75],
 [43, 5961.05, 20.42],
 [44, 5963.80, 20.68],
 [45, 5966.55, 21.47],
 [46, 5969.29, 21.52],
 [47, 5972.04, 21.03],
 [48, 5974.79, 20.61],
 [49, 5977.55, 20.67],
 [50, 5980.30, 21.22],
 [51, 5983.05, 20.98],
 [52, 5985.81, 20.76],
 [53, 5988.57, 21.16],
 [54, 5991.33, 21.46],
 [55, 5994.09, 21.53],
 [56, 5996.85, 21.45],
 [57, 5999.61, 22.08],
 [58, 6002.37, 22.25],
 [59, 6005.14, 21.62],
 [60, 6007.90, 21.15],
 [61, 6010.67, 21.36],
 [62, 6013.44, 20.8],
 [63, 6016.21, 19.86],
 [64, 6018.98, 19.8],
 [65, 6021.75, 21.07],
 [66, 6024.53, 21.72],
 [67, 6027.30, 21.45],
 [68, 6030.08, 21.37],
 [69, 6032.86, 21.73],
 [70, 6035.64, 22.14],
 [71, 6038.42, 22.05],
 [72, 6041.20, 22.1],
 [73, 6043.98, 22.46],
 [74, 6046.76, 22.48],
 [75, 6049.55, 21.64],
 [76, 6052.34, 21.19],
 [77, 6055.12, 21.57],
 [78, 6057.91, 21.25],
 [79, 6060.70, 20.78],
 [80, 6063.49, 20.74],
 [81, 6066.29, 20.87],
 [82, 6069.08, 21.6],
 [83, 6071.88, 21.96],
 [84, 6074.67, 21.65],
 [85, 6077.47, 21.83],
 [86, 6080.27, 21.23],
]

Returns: 3.18 AA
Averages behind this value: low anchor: 21.2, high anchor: 21.2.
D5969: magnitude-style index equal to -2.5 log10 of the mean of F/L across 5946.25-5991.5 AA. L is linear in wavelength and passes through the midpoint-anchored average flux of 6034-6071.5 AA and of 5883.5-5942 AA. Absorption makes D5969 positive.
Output -0.016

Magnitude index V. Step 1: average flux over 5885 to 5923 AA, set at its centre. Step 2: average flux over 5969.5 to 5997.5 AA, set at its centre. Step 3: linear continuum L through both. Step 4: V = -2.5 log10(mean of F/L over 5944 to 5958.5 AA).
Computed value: -0.03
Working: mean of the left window 19.3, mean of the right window 21.1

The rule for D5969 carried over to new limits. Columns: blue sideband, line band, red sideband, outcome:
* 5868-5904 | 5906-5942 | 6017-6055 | -0.04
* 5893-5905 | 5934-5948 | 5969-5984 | -0.08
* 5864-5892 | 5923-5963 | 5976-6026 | -0.01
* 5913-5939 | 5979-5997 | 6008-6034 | -0.01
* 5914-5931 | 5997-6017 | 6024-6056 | 0.01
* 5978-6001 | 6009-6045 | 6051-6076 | 0.00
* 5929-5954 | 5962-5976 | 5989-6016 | 0.01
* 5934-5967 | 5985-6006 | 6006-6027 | -0.03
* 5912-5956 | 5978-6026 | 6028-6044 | 0.02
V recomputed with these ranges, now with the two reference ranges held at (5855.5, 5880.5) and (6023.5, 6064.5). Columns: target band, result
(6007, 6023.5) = 0.048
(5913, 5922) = 0.032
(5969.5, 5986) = 0.031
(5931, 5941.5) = 0.010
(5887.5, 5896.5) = 0.244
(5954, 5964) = 0.048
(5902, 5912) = 0.066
